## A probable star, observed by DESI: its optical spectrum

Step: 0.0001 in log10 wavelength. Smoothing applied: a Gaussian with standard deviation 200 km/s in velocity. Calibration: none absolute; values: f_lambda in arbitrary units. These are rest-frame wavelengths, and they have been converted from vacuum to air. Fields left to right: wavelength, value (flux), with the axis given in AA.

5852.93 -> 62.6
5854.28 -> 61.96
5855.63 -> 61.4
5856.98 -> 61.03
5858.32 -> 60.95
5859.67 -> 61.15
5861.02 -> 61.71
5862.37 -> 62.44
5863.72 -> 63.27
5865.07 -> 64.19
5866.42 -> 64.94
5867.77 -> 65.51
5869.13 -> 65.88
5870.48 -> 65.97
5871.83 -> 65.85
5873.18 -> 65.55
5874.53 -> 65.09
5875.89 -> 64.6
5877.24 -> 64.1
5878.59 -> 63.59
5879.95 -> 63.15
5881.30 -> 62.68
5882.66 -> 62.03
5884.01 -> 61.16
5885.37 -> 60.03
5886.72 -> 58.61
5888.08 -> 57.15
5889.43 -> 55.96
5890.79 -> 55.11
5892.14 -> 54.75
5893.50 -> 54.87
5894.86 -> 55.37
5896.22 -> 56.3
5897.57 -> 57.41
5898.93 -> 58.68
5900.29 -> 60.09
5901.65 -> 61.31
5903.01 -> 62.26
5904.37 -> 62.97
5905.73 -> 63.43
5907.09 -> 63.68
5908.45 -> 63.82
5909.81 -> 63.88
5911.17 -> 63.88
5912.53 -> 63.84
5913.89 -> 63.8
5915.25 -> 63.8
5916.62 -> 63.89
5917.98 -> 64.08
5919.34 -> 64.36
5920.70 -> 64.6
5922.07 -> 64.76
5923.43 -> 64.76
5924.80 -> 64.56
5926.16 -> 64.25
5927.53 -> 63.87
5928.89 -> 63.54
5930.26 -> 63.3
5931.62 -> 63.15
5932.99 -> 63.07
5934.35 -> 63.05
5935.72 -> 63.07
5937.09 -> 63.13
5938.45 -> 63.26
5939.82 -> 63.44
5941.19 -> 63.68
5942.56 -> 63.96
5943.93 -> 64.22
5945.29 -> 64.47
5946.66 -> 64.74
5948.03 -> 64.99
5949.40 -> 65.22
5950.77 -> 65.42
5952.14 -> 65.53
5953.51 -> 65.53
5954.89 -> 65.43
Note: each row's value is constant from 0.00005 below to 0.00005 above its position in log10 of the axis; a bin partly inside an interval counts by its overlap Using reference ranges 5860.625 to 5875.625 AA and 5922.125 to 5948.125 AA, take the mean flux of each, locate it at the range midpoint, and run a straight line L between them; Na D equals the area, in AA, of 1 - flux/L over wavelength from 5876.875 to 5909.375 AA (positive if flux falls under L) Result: 2.2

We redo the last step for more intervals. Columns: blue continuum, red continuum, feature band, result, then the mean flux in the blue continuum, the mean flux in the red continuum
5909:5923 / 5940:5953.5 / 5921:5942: 0.24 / 64.1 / 64.7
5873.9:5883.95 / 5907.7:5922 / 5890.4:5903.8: 1.27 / 63.4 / 64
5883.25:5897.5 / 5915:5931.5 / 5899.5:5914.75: -0.59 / 57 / 64.1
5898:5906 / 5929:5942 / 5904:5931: -0.80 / 61.2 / 63.2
